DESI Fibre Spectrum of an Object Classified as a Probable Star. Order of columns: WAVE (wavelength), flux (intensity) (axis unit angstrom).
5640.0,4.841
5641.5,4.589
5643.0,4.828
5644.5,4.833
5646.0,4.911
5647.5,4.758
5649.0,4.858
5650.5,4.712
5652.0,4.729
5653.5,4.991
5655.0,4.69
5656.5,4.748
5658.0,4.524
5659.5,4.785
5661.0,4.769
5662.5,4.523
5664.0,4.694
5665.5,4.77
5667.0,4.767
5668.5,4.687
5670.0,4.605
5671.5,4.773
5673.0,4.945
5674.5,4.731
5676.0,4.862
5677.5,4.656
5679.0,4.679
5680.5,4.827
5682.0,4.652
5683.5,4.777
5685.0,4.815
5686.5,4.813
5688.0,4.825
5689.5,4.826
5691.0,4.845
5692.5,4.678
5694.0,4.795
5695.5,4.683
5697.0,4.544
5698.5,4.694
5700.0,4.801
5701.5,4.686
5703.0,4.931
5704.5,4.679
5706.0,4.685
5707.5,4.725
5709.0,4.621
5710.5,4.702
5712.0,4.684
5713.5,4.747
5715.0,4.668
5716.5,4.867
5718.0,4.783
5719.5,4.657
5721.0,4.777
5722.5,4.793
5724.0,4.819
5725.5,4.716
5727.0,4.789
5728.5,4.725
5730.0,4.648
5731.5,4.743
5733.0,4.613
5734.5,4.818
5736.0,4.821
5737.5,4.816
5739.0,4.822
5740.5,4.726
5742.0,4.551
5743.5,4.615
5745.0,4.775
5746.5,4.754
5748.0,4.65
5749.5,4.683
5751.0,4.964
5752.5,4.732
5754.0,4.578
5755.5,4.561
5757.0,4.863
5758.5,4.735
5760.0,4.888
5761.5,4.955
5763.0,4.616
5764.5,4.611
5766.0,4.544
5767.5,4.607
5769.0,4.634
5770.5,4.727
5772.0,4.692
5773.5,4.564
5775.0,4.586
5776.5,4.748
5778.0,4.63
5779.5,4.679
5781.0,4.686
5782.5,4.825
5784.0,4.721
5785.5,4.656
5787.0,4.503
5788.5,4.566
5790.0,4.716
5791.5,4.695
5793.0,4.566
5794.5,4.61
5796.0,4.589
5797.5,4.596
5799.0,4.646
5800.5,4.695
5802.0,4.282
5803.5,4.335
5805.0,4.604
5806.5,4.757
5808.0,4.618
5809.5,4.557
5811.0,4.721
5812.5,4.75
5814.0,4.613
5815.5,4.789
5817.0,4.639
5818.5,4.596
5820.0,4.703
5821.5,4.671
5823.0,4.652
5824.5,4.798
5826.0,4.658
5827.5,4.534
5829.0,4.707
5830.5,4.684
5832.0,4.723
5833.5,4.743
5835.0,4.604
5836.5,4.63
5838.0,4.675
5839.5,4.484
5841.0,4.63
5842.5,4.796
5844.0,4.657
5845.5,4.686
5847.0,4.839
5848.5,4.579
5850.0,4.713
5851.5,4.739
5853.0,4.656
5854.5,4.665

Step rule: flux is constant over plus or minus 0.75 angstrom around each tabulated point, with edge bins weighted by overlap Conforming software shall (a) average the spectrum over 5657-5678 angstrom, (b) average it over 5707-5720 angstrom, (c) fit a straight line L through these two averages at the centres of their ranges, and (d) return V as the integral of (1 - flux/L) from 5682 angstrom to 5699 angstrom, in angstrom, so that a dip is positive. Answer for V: -0.1 angstrom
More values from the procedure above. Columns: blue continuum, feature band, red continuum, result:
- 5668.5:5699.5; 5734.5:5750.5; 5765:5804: -0.2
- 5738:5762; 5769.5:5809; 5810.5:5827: 0.7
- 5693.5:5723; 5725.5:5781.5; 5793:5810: -0.7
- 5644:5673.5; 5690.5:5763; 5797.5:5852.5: -0.4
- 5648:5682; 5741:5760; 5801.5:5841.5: -0.1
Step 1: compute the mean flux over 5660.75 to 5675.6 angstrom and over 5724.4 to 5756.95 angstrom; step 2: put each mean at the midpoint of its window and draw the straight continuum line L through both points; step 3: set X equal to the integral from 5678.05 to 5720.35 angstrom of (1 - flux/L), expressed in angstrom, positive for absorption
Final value -0.1 angstrom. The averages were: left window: 4.73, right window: 4.72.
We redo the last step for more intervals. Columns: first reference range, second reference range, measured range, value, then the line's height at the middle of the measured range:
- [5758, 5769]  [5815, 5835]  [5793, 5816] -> 0.4 angstrom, 4.69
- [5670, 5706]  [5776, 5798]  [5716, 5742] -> -0.2 angstrom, 4.71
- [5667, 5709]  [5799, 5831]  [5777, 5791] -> 0.0 angstrom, 4.66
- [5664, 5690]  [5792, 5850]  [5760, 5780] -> 0.1 angstrom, 4.69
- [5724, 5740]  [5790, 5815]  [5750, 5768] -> -0.1 angstrom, 4.7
